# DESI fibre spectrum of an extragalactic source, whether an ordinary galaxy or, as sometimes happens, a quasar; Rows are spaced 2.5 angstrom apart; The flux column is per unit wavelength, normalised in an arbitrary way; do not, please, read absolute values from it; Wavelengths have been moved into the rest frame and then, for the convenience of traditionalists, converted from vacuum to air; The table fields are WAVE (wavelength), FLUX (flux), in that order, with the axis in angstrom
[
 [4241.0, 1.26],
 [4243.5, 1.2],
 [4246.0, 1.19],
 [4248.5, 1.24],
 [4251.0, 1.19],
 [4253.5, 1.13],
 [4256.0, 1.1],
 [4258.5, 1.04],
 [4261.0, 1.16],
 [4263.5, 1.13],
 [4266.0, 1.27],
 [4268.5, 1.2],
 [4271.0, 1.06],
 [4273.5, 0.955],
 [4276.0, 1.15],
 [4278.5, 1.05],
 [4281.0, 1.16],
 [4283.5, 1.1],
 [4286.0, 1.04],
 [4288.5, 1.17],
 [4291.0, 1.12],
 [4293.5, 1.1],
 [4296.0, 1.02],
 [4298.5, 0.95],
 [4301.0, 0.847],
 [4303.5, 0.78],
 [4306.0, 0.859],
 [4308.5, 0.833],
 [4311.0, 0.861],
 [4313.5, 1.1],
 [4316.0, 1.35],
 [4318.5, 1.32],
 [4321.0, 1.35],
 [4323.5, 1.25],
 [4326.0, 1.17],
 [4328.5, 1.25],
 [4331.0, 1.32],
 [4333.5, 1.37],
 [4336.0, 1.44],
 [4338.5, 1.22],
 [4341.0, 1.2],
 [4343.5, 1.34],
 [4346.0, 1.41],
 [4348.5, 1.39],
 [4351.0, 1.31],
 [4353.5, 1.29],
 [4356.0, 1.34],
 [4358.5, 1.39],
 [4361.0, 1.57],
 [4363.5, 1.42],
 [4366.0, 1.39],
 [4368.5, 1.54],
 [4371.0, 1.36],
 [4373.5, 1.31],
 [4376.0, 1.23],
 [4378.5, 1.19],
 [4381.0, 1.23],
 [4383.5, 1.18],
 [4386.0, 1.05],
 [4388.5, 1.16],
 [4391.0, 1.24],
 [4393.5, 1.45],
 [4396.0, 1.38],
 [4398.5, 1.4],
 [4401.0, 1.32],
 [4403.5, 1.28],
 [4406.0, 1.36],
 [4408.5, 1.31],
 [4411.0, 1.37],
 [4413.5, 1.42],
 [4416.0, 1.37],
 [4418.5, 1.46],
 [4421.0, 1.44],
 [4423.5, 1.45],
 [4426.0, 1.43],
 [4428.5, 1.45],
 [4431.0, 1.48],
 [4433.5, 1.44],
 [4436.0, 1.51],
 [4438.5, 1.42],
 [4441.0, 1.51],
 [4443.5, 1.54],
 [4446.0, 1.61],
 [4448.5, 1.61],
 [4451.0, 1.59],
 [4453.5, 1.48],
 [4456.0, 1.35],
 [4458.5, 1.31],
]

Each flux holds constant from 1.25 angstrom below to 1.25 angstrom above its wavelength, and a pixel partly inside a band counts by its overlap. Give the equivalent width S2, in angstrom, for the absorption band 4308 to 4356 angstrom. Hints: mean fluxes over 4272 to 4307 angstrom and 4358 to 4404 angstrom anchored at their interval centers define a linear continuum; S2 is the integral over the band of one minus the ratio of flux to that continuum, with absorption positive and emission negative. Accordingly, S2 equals -4.0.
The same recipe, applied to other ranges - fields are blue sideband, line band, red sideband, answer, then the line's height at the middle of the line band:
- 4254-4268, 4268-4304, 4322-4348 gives 4.37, 1.2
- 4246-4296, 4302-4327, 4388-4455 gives 2.67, 1.21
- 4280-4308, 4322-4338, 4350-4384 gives -1.68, 1.17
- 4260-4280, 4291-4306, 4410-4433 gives 2.94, 1.18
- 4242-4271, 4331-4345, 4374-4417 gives -0.88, 1.24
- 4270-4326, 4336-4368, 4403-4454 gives -3.51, 1.23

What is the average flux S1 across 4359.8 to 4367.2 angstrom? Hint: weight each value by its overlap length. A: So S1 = 1.46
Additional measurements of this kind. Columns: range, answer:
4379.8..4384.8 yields 1.2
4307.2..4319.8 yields 1.09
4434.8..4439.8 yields 1.47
